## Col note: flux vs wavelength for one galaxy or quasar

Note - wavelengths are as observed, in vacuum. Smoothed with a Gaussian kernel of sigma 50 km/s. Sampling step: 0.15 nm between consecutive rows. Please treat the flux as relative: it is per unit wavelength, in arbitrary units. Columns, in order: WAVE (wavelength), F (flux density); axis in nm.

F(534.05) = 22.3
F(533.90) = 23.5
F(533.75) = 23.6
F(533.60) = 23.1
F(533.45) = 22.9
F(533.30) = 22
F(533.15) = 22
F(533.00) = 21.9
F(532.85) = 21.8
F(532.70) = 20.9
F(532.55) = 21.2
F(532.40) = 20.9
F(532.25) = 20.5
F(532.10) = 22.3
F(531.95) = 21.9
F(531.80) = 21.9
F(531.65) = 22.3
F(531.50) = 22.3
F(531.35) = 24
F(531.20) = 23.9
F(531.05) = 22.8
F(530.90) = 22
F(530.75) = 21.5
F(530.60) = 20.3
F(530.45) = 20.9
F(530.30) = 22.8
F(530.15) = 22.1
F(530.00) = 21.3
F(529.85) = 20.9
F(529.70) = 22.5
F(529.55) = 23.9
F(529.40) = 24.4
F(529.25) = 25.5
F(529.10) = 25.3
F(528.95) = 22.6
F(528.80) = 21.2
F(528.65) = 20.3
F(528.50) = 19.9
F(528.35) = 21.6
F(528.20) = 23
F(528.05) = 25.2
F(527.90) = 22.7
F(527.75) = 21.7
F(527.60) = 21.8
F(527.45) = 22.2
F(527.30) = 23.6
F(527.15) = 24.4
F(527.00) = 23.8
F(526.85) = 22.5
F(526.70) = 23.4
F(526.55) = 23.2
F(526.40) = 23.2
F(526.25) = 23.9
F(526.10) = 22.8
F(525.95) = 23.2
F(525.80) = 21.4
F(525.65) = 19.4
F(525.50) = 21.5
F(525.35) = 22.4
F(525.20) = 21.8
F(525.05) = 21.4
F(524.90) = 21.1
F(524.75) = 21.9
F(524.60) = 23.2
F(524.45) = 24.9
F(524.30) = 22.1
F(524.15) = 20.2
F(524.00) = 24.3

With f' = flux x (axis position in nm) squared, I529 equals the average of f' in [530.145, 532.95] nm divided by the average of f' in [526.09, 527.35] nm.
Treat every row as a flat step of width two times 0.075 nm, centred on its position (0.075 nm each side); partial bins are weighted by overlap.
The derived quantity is 0.95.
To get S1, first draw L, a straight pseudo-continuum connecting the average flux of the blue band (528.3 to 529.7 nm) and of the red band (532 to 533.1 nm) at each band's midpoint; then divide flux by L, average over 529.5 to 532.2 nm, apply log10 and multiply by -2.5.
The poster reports -0.01 mag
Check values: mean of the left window 22.8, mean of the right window 21.4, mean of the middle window 22.2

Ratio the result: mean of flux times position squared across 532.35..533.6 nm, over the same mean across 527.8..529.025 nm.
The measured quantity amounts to 1.0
